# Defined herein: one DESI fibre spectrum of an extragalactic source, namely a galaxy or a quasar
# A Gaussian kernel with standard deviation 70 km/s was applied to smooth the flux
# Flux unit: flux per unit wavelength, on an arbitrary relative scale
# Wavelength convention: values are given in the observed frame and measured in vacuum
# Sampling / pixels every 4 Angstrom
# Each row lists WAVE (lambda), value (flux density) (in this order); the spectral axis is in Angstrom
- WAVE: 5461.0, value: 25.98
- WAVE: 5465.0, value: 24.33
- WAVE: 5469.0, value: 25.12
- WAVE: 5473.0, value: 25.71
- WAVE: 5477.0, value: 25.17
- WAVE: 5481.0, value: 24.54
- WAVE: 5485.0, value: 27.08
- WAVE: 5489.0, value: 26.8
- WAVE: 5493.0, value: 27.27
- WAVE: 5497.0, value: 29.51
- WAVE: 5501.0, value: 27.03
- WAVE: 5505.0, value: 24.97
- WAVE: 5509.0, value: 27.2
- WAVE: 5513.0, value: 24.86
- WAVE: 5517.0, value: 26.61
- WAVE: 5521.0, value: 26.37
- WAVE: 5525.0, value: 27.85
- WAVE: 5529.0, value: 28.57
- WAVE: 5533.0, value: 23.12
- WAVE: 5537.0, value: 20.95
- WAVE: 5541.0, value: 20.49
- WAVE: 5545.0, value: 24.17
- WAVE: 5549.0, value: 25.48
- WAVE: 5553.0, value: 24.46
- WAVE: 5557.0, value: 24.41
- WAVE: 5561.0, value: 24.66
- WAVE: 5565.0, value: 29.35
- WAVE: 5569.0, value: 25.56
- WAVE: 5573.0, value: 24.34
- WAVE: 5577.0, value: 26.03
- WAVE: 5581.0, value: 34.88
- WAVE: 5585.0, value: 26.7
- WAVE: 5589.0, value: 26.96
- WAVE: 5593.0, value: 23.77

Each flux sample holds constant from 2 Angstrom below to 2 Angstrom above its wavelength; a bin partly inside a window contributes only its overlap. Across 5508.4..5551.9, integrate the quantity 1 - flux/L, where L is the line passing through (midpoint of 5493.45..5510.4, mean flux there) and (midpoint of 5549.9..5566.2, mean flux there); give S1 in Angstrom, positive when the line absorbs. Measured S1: 2.3 Angstrom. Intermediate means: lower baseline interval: 27.2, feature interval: 25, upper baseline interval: 25.5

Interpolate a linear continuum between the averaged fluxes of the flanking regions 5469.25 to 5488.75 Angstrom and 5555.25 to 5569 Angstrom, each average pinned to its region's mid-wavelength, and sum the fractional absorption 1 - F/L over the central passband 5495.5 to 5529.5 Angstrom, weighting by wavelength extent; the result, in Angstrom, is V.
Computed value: -1.4 Angstrom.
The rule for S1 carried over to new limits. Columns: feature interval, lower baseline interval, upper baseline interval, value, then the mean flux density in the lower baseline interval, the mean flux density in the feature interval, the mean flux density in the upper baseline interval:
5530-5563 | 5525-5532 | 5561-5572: 4.28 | 27.6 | 23.6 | 26.7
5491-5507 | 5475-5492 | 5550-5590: -0.67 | 26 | 27.2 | 26.7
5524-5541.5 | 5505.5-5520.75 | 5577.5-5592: 1.64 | 26.1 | 24.3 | 28.8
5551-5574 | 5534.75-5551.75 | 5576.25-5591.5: 0.09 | 22.9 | 25.5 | 28.7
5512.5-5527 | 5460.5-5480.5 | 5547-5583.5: -0.39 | 25.2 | 26.6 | 26.6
